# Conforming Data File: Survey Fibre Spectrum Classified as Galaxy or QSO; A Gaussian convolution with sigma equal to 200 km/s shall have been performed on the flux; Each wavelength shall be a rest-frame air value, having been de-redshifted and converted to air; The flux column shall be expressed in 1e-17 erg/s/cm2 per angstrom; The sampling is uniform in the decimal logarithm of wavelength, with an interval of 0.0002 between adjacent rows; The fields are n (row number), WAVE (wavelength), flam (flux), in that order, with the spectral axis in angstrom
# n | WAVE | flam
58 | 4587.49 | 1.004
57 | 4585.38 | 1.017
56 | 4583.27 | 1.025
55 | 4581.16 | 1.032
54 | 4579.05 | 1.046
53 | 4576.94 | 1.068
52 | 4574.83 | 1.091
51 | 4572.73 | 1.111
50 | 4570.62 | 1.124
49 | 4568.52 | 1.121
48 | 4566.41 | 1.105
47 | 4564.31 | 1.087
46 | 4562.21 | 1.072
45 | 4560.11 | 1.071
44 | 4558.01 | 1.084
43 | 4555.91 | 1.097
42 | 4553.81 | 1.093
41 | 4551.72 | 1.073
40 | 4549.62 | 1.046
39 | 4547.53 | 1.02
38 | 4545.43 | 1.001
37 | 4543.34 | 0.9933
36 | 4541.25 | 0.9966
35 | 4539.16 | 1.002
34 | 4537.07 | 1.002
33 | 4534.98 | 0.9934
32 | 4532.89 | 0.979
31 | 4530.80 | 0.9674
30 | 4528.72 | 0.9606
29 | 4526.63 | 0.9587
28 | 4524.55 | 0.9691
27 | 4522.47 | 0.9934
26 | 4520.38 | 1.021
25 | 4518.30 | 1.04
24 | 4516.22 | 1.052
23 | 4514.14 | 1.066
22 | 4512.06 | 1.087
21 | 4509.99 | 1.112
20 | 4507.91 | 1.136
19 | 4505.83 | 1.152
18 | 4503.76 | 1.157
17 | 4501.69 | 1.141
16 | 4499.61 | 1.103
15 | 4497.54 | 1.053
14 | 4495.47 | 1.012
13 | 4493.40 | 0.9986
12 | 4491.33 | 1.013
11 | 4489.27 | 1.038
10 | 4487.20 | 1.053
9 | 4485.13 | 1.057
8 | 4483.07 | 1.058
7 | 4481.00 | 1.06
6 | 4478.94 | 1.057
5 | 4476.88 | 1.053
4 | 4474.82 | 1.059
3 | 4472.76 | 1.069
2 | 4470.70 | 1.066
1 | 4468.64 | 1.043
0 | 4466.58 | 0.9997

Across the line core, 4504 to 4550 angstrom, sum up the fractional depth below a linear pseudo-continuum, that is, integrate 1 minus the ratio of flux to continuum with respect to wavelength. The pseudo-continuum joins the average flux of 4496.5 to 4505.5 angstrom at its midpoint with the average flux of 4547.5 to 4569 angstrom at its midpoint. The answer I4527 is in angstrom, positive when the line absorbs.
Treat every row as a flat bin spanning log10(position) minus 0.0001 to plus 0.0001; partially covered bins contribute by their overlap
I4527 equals 3.1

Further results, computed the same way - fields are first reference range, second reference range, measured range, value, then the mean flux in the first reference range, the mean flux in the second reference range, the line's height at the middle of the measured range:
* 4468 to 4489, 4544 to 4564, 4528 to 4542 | 1.0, 1.06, 1.06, 1.06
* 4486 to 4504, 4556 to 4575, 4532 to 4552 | 1.4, 1.06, 1.1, 1.08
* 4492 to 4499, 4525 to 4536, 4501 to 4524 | -1.9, 1.03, 0.972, 1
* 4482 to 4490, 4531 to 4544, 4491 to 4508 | -0.8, 1.05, 0.992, 1.04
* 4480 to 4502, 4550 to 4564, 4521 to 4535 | 1.2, 1.05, 1.08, 1.07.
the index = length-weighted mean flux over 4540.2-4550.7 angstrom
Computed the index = 1.01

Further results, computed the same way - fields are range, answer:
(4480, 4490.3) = 1.05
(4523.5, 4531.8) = 0.965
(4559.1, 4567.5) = 1.08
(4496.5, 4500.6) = 1.08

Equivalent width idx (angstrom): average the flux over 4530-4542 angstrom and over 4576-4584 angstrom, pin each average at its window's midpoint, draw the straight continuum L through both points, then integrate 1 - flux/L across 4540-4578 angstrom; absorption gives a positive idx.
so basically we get -1.9 angstrom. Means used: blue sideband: 0.99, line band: 1.07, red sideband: 1.04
